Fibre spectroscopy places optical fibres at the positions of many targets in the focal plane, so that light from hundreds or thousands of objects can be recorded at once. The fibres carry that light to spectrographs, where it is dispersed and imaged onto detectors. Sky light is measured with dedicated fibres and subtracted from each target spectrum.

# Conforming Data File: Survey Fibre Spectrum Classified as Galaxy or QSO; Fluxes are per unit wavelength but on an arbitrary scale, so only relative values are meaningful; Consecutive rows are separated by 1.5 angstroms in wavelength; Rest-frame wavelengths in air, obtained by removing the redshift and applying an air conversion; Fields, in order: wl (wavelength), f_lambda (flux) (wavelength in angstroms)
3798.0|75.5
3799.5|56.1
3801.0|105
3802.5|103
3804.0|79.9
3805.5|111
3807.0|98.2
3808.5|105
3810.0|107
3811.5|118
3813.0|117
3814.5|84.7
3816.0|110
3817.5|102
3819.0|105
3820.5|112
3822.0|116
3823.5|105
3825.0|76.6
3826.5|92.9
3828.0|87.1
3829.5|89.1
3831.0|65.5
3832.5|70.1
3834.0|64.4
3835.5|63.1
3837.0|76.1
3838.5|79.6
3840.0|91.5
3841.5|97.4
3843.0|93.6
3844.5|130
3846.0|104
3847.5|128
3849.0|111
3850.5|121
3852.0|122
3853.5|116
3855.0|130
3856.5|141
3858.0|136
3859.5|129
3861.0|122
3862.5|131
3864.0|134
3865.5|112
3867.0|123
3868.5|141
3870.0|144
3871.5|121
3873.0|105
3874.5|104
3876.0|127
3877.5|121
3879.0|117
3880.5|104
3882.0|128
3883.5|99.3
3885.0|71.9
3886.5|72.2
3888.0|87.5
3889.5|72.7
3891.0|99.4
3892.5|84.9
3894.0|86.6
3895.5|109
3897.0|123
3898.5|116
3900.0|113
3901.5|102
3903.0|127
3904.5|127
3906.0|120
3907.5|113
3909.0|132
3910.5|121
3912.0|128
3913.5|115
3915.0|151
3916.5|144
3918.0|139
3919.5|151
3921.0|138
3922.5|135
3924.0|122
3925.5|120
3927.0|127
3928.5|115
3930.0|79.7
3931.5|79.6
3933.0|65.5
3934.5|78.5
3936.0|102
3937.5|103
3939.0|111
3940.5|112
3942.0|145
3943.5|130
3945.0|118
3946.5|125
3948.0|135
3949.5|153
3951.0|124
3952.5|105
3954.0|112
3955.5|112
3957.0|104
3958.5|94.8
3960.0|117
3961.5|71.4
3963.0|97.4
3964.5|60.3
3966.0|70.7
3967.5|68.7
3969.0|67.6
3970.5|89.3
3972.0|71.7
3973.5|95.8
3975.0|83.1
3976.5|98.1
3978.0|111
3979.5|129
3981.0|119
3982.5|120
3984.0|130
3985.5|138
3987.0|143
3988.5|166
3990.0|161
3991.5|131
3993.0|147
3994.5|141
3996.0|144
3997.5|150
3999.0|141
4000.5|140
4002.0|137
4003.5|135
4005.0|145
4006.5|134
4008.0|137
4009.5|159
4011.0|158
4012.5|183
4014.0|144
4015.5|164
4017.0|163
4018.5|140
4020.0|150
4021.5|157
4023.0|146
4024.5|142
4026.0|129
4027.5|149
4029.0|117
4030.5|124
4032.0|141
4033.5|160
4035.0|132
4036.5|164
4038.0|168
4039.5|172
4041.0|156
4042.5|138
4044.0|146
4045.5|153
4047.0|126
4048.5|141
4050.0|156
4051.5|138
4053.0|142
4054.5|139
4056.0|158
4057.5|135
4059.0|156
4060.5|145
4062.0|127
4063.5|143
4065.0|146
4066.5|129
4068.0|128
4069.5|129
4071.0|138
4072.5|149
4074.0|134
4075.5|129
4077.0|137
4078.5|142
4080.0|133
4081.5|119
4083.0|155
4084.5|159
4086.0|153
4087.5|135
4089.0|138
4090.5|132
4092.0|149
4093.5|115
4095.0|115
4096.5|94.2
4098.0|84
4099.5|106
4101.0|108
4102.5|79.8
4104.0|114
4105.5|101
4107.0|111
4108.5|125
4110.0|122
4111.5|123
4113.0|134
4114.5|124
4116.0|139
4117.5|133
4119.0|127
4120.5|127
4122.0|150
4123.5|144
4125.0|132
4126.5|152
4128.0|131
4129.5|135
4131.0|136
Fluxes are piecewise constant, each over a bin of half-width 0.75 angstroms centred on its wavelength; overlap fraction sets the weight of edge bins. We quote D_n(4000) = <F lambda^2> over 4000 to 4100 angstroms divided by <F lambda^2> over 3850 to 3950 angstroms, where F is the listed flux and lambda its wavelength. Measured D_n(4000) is 1.3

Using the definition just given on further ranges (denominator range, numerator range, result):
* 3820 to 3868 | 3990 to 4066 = 1.52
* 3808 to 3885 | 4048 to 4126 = 1.37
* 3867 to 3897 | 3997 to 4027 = 1.49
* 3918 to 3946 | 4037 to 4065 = 1.37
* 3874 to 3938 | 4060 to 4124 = 1.27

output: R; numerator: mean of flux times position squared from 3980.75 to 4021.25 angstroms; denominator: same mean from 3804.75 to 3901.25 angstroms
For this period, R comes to 1.5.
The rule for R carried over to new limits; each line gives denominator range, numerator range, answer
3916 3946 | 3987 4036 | 1.31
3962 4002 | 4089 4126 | 1.11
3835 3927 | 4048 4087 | 1.34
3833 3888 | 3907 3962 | 1.10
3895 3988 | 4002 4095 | 1.35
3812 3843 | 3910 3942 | 1.36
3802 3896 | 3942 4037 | 1.31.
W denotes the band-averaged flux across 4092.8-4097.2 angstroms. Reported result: 108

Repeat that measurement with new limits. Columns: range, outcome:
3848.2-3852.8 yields 118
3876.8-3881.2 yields 114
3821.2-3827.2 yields 97.8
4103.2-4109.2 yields 112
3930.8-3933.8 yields 72.5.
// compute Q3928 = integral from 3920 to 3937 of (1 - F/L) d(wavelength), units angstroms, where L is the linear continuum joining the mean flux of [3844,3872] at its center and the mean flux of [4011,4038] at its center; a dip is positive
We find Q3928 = 3.6 angstroms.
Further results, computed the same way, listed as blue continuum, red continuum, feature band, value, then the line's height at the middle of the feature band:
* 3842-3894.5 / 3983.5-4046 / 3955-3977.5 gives 8.13 angstroms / 136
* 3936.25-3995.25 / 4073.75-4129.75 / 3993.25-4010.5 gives -3.79 angstroms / 117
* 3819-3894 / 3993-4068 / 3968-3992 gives 3.40 angstroms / 134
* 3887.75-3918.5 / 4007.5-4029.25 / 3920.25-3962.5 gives 4.89 angstroms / 127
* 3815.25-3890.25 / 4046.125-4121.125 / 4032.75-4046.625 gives -3.06 angstroms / 126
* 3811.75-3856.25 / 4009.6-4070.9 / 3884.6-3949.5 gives 2.64 angstroms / 118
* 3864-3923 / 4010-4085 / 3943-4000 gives 6.80 angstroms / 131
